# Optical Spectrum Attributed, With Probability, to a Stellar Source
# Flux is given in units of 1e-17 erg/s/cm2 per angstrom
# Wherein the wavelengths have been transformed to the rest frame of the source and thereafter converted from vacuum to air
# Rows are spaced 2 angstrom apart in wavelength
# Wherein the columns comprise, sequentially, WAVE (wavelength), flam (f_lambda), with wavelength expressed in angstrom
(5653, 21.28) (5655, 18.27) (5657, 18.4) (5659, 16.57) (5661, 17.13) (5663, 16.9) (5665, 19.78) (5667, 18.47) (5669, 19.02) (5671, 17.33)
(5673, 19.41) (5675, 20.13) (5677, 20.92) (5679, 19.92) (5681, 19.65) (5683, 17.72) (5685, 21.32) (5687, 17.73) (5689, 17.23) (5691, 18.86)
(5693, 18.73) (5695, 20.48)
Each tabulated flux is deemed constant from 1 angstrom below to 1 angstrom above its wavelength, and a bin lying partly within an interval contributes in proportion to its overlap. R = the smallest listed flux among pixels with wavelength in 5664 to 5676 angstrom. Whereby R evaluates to 17.33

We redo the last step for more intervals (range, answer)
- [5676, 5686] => 17.72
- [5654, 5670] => 16.57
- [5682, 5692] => 17.23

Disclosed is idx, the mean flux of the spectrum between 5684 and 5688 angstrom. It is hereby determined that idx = 19.5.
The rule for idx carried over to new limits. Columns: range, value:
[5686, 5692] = 17.9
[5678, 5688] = 19.3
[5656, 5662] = 17.4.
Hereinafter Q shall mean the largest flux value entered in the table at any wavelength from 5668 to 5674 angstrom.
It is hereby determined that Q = 19.41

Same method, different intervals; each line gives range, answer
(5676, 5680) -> 20.92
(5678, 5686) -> 21.32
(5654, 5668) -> 19.78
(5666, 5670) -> 19.02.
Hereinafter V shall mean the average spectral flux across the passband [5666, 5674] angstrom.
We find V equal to 18.6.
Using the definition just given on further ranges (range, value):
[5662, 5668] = 18.4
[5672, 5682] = 20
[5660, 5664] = 17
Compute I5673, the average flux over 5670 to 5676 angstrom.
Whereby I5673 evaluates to 19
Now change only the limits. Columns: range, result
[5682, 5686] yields 19.5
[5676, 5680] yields 20.4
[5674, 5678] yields 20.5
